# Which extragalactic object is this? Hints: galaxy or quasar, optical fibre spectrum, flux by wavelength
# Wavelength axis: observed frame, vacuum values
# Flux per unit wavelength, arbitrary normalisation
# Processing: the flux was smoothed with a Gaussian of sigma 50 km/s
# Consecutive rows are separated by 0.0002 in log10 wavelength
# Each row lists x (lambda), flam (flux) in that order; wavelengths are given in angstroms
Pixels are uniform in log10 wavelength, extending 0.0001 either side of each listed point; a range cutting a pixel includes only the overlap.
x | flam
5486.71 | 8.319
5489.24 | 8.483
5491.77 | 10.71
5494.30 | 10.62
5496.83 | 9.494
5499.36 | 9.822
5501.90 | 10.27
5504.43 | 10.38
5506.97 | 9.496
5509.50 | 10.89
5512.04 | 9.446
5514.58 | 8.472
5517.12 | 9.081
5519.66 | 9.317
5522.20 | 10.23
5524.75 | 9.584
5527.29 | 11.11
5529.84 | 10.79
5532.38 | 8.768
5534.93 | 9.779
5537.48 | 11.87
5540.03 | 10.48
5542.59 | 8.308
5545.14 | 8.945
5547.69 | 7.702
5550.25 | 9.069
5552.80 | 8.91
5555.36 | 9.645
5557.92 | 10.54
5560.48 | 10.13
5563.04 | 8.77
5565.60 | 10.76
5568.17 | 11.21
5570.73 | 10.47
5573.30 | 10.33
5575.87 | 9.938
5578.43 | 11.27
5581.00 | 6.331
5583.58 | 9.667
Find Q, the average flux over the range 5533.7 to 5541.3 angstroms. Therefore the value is 10.7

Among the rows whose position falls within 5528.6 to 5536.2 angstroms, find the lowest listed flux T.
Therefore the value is 8.768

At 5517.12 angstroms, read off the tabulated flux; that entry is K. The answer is 9.081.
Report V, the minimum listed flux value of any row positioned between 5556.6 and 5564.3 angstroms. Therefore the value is 8.77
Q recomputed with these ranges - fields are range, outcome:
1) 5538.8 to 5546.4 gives 9.23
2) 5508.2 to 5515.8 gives 9.61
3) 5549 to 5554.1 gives 9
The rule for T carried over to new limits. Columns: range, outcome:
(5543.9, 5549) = 7.702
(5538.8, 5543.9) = 8.308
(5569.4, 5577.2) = 9.938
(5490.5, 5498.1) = 9.494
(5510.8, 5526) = 8.472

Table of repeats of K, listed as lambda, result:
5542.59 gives 8.308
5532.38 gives 8.768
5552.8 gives 8.91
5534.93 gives 9.779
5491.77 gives 10.71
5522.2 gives 10.23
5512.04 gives 9.446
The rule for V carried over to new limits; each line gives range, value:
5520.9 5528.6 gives 9.584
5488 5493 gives 8.483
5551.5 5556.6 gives 8.91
